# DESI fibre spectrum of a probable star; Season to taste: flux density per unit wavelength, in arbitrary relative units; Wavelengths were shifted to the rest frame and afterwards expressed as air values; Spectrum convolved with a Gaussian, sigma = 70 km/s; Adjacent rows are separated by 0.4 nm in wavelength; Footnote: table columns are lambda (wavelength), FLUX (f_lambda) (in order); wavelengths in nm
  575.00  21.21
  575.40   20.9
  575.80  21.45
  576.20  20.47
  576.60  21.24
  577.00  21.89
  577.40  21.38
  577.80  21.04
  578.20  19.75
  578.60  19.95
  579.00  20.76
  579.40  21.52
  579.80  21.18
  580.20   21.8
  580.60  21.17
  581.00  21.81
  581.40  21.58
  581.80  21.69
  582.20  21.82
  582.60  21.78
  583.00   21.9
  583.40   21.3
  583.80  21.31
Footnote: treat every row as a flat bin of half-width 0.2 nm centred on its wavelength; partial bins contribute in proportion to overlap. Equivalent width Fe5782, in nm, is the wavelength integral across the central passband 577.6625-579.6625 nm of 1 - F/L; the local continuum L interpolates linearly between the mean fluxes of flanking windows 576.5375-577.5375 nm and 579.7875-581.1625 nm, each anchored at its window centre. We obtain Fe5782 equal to 0.09 nm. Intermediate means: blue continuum 21.5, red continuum 21.5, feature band 20.6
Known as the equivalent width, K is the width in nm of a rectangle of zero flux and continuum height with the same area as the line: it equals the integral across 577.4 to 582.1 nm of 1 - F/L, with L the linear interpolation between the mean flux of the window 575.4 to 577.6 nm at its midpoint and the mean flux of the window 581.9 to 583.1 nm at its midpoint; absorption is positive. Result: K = 0.09 nm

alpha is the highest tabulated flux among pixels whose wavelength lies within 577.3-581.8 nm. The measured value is 21.81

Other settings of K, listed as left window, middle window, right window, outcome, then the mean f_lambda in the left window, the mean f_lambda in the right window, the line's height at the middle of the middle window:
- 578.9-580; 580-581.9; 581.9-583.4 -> -0.01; 21.2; 21.8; 21.5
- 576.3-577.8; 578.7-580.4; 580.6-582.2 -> 0.02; 21.4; 21.6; 21.5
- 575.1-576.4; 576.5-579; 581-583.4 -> 0.04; 21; 21.7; 21.2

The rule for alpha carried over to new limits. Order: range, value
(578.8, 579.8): 21.52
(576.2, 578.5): 21.89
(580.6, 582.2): 21.82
